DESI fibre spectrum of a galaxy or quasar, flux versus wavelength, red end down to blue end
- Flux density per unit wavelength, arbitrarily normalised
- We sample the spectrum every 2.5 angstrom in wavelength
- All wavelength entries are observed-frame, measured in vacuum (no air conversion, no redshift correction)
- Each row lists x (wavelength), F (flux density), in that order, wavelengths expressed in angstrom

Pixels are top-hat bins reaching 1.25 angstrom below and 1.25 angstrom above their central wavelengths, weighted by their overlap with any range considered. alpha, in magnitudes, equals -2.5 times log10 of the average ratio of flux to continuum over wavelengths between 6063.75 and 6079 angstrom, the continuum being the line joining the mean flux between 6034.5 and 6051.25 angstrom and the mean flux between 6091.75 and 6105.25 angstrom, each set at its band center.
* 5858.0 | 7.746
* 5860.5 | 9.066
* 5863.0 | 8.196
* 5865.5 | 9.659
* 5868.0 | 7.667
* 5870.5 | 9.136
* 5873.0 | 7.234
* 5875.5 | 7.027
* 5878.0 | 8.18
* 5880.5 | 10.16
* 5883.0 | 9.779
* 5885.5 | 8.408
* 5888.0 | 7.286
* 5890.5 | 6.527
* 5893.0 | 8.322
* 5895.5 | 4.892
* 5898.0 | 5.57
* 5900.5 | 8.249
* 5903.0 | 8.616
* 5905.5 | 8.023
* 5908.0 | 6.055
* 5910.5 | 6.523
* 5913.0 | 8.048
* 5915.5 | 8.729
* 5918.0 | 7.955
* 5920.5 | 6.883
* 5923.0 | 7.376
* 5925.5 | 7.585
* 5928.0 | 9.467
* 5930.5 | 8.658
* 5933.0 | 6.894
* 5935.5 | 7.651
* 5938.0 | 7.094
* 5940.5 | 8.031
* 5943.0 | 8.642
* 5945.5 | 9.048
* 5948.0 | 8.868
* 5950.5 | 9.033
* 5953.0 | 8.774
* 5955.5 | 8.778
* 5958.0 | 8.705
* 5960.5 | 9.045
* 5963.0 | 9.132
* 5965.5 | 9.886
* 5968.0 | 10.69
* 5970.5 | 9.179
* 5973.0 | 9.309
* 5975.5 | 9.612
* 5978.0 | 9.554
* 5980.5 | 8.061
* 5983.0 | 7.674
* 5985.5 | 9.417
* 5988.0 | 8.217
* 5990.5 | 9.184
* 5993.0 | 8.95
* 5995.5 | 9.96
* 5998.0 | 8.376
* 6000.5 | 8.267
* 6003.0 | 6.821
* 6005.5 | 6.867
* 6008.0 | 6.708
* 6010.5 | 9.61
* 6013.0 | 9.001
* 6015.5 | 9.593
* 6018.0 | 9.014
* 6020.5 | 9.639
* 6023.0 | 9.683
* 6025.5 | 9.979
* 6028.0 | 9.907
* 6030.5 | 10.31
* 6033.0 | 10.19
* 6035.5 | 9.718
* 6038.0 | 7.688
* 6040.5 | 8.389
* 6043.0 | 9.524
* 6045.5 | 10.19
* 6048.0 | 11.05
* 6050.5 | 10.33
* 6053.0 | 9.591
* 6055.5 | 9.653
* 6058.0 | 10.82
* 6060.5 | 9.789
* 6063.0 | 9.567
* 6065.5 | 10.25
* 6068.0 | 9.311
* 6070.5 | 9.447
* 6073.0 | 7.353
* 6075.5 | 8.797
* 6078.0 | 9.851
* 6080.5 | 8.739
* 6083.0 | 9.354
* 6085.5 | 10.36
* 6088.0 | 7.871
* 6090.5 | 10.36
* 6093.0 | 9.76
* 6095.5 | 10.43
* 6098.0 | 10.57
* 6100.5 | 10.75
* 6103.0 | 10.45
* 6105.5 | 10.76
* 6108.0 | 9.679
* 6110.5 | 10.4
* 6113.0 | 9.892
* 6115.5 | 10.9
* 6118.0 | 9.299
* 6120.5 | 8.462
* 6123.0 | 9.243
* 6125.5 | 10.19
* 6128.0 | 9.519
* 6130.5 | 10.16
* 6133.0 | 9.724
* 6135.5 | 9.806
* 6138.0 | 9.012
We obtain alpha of 0.09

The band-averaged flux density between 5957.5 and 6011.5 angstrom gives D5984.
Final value 8.78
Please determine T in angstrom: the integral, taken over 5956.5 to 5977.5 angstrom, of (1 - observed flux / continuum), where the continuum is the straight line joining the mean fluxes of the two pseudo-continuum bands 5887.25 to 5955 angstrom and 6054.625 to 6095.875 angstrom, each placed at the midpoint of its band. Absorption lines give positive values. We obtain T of -3.0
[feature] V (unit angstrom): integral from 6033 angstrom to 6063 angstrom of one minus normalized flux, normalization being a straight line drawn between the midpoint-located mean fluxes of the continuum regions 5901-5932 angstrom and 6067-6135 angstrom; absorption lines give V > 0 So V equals -1.8 angstrom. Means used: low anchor 7.83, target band 9.72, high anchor 9.69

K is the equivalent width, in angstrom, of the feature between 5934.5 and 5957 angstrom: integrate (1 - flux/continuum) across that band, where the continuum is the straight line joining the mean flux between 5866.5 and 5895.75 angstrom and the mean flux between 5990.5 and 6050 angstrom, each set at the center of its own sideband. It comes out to 0.2 angstrom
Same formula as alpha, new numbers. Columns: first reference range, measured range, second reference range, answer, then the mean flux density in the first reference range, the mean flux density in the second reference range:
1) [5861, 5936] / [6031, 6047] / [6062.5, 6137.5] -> -0.03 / 7.84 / 9.7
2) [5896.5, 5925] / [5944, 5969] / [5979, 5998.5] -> -0.12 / 7.44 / 8.75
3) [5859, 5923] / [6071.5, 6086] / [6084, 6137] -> 0.07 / 7.84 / 9.93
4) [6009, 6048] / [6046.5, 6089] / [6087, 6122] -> 0.02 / 9.53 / 9.98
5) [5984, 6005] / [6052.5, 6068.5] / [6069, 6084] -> -0.12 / 8.57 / 8.92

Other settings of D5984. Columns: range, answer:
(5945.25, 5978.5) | 9.26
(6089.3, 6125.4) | 10.1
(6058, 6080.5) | 9.35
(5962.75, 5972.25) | 9.76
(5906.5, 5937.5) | 7.64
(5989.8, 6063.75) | 9.28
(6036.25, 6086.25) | 9.5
